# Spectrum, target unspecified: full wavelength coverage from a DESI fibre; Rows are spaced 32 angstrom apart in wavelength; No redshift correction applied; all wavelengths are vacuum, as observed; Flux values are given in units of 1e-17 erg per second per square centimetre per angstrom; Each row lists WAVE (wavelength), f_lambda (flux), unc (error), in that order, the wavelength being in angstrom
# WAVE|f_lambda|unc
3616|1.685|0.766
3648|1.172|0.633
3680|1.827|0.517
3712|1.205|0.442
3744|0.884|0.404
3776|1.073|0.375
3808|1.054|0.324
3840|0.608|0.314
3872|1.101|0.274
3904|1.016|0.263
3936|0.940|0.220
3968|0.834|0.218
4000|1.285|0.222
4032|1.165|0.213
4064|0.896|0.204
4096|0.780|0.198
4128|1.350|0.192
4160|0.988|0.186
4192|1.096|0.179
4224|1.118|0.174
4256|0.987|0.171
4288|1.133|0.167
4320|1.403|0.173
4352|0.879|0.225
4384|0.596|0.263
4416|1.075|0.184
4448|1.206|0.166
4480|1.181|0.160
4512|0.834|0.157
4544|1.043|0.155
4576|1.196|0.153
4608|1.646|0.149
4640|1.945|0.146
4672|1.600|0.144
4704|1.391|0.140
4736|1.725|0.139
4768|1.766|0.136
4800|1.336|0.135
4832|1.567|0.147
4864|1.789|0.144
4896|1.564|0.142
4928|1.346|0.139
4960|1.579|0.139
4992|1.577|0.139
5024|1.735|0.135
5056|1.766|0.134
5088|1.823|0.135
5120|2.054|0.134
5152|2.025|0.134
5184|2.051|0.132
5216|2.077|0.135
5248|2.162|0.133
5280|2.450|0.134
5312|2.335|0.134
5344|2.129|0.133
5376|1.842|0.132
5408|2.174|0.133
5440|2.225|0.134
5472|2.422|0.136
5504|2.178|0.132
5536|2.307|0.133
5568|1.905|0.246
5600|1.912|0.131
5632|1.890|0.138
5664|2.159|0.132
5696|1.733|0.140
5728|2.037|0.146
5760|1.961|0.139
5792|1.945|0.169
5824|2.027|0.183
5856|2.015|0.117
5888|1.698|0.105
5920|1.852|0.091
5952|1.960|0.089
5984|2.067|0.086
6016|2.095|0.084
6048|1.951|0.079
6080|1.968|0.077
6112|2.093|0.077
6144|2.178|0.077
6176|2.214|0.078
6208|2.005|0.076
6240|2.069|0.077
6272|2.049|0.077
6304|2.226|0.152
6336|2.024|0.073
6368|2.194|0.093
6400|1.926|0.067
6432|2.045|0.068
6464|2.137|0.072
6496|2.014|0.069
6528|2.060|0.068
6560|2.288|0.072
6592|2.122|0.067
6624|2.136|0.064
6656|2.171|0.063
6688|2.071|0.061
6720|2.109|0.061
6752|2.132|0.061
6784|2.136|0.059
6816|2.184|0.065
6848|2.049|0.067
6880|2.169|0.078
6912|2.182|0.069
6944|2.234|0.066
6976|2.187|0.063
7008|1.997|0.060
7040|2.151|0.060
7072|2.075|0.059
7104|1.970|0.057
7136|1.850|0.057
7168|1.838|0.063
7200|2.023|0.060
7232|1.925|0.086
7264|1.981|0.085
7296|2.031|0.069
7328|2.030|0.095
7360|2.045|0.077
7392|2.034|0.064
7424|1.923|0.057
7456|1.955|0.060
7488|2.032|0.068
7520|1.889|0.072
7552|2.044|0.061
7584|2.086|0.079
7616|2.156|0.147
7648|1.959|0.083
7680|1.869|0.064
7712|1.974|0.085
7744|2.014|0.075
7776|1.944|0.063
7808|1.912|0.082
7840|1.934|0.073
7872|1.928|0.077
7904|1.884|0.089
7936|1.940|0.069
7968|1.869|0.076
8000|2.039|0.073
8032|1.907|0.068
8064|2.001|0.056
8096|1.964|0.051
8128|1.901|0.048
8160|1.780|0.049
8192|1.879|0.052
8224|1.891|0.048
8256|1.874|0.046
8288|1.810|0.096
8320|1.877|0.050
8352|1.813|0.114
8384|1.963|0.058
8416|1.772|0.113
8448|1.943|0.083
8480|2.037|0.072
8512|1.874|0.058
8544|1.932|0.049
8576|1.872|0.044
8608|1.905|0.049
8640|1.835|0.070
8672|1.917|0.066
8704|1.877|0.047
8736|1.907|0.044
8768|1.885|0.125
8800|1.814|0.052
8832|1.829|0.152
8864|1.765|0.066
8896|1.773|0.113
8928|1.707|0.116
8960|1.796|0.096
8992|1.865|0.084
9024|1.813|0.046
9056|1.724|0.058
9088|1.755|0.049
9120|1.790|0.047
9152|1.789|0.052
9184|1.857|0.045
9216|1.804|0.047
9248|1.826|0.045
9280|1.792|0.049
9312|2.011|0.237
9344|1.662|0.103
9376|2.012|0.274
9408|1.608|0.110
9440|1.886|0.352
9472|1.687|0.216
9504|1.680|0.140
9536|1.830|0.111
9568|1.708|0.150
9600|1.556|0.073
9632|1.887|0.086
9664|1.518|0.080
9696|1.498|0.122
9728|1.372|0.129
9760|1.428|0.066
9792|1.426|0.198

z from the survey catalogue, 0.146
